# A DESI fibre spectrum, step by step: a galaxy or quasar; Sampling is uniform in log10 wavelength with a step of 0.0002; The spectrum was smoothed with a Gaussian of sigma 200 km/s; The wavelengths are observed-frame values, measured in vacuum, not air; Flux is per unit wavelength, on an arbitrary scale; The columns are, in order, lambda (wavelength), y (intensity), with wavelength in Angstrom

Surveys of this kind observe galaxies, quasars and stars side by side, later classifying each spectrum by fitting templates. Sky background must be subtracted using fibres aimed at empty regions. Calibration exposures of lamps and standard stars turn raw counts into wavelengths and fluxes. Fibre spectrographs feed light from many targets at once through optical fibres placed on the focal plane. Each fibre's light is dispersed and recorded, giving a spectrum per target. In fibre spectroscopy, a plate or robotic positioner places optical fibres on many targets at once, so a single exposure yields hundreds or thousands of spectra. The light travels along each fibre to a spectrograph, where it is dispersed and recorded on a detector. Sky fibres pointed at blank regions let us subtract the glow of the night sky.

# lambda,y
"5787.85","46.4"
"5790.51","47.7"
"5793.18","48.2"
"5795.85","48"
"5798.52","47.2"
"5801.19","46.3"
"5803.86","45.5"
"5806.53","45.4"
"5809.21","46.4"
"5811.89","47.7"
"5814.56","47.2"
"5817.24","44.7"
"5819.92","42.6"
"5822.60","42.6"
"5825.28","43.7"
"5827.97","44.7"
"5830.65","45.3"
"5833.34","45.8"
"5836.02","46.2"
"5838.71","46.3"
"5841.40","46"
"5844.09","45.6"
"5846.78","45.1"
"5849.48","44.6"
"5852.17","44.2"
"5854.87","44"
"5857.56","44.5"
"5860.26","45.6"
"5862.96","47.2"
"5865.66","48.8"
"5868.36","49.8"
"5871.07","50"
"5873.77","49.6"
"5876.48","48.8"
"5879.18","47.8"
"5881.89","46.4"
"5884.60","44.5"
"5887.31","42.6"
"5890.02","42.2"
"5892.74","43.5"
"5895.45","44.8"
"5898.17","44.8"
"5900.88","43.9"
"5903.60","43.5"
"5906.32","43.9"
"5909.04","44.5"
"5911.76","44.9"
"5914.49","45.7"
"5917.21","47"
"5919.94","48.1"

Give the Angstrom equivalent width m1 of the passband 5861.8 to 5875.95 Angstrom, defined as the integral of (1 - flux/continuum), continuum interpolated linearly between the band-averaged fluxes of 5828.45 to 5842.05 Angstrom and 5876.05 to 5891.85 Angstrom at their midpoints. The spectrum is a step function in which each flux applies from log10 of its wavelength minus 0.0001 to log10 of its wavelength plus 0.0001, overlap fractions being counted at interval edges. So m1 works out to -1.2 Angstrom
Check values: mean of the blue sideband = 45.9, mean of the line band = 49.1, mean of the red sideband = 45.1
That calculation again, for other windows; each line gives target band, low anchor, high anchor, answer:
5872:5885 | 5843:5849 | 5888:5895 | -1.2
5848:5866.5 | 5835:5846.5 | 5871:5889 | 0.3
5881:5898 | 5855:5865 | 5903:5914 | 0.3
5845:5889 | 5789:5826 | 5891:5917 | -1.3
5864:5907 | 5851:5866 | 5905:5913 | -1.0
